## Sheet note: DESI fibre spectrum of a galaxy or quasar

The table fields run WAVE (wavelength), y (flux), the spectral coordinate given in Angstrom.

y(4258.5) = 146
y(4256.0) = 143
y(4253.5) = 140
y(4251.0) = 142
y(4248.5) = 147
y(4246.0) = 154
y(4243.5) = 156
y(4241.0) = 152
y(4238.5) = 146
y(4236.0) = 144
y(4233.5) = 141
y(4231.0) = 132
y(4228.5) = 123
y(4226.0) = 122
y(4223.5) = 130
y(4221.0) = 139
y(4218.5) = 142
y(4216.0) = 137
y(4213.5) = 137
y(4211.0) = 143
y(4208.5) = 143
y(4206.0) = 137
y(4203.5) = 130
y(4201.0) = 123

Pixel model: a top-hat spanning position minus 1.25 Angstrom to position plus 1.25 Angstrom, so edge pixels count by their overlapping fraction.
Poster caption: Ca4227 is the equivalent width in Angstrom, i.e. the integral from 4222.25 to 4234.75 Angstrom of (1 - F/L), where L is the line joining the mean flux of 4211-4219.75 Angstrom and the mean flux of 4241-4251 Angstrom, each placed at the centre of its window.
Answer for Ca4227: 1.3 Angstrom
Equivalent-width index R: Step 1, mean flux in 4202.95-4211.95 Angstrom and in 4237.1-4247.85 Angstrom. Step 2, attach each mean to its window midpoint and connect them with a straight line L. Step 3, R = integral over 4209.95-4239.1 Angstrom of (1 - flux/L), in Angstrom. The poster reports 1.8 Angstrom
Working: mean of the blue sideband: 139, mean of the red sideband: 152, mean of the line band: 136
